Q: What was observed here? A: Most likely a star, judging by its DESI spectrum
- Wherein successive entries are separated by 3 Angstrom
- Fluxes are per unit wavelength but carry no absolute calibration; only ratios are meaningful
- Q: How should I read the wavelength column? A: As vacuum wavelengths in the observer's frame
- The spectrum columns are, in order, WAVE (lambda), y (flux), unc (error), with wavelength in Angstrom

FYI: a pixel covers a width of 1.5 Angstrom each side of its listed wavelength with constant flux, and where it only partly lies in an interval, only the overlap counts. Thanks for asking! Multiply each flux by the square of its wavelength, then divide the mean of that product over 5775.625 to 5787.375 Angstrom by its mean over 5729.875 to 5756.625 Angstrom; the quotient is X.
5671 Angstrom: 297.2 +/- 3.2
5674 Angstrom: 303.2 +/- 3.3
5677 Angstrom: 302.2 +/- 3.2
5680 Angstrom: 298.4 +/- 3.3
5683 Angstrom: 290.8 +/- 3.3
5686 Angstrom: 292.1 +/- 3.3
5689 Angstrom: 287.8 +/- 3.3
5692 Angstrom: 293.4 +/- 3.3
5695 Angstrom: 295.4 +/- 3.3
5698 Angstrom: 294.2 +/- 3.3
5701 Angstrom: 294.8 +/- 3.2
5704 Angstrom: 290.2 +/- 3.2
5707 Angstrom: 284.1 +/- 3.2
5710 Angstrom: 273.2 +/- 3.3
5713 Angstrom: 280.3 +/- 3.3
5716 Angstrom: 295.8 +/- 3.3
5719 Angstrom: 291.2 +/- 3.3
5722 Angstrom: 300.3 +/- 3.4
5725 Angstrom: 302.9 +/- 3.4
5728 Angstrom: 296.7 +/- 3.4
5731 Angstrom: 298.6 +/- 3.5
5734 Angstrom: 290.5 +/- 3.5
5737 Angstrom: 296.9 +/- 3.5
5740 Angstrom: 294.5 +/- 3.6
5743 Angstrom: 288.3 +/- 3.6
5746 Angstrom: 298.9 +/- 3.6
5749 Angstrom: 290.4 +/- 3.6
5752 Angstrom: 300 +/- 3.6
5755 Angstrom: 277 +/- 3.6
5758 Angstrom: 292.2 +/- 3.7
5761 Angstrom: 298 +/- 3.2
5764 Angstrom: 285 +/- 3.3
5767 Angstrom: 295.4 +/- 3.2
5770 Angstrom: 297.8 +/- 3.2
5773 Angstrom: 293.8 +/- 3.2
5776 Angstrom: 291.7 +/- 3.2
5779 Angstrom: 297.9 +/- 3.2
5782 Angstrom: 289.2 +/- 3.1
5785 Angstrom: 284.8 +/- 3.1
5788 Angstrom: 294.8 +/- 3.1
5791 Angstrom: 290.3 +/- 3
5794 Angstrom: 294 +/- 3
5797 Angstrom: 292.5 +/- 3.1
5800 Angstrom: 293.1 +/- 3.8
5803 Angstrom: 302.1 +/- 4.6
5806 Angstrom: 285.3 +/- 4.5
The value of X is 1.01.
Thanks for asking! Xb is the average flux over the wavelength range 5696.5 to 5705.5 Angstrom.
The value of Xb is 293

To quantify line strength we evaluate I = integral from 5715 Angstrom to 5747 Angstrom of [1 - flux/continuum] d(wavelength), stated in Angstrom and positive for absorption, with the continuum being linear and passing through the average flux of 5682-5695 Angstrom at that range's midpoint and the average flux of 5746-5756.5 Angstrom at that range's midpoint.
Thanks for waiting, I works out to -0.5 Angstrom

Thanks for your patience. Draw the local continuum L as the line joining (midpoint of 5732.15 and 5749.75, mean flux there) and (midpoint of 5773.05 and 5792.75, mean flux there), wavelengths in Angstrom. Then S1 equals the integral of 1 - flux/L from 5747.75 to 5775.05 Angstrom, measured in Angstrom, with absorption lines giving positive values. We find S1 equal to 0.0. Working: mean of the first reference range 293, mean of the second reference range 292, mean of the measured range 292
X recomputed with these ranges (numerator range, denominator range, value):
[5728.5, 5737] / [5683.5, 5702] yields 1.02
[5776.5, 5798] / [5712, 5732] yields 1.01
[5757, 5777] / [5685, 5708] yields 1.03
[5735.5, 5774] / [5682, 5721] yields 1.03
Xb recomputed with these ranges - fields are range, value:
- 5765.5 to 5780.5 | 295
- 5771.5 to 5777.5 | 293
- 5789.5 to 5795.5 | 292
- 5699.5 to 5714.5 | 285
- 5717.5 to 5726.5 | 298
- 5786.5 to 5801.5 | 293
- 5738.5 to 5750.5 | 293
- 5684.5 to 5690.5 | 290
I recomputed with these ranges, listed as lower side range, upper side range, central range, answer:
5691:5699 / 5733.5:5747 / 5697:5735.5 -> 0.32 Angstrom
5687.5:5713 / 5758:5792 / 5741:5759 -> 0.01 Angstrom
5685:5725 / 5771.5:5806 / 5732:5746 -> -0.09 Angstrom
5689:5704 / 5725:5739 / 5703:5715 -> 0.50 Angstrom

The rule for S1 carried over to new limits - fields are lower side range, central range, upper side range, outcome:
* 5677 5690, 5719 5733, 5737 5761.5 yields -0.3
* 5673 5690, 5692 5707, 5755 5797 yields 0.1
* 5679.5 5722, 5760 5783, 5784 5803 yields -0.1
